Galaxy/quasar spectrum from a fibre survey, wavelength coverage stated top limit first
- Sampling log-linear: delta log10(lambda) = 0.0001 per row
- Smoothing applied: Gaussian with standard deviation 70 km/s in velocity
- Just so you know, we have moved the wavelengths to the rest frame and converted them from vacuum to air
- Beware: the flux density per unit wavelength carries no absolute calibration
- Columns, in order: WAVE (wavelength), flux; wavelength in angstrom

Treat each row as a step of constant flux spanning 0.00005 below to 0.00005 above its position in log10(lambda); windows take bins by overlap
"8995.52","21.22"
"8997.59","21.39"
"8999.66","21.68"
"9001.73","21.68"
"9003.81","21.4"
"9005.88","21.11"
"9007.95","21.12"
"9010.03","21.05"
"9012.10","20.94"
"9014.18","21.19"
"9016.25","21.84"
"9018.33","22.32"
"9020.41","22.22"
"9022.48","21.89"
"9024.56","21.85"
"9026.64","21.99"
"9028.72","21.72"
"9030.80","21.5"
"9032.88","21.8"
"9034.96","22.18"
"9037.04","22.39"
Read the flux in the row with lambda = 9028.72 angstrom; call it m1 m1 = 21.72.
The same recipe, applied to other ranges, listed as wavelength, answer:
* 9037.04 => 22.39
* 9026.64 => 21.99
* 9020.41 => 22.22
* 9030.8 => 21.5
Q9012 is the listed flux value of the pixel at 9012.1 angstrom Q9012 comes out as 20.94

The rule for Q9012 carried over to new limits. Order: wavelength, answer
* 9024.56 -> 21.85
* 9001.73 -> 21.68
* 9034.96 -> 22.18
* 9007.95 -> 21.12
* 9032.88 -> 21.8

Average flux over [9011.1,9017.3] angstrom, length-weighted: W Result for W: 21.3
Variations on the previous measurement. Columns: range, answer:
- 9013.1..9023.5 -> 21.9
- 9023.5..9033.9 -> 21.8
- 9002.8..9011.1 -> 21.2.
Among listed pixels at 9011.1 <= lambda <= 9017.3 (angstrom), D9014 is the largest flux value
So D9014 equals 21.84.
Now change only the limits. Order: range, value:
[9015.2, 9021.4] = 22.32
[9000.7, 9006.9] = 21.68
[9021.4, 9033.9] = 21.99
